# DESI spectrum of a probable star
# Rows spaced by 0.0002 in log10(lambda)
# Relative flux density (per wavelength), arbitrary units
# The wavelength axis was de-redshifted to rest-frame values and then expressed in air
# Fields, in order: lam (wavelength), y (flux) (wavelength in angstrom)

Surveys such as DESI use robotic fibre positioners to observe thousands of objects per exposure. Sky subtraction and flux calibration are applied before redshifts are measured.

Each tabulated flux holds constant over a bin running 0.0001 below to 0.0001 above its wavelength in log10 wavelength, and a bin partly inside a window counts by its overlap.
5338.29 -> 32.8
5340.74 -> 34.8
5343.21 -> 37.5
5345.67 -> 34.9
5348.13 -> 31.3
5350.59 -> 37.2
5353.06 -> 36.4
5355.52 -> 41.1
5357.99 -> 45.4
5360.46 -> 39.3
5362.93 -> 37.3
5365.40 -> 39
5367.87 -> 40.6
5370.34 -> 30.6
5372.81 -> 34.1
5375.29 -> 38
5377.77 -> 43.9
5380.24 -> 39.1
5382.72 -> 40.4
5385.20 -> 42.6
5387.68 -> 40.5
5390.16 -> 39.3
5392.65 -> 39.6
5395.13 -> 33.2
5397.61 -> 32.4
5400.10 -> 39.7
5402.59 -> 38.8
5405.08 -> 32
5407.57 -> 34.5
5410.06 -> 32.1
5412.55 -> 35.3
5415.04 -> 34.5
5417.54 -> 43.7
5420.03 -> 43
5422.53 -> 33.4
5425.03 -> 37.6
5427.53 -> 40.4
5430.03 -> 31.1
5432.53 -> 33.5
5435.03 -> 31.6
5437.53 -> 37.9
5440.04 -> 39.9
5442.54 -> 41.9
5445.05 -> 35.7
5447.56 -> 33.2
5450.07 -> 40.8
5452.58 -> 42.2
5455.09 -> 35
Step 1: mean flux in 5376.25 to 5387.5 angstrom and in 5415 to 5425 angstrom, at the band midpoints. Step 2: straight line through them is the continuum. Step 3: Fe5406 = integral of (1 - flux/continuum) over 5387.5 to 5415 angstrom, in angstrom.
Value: 2.9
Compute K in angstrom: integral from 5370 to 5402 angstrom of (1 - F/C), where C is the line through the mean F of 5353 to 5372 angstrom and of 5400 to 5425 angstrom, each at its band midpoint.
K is -0.4 angstrom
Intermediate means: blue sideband 38.8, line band 38.2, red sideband 36.6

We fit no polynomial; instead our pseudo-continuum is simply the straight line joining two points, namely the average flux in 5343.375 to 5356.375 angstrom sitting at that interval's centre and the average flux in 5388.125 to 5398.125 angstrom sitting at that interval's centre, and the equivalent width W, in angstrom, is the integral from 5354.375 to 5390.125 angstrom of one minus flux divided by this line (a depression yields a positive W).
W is -2.9 angstrom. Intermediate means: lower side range 36.2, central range 39.4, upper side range 36.8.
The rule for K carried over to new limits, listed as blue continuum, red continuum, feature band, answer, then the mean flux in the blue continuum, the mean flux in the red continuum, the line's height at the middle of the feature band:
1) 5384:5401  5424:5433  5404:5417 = 1.0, 38.1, 35.8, 37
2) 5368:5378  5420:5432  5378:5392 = -1.6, 36.3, 36.3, 36.3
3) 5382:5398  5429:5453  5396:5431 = 1.2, 38.5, 36.7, 37.7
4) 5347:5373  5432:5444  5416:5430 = -0.6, 37.7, 37.2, 37.3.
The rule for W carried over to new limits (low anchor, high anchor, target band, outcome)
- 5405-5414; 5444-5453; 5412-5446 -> -1.5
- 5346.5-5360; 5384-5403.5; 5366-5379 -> 0.2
